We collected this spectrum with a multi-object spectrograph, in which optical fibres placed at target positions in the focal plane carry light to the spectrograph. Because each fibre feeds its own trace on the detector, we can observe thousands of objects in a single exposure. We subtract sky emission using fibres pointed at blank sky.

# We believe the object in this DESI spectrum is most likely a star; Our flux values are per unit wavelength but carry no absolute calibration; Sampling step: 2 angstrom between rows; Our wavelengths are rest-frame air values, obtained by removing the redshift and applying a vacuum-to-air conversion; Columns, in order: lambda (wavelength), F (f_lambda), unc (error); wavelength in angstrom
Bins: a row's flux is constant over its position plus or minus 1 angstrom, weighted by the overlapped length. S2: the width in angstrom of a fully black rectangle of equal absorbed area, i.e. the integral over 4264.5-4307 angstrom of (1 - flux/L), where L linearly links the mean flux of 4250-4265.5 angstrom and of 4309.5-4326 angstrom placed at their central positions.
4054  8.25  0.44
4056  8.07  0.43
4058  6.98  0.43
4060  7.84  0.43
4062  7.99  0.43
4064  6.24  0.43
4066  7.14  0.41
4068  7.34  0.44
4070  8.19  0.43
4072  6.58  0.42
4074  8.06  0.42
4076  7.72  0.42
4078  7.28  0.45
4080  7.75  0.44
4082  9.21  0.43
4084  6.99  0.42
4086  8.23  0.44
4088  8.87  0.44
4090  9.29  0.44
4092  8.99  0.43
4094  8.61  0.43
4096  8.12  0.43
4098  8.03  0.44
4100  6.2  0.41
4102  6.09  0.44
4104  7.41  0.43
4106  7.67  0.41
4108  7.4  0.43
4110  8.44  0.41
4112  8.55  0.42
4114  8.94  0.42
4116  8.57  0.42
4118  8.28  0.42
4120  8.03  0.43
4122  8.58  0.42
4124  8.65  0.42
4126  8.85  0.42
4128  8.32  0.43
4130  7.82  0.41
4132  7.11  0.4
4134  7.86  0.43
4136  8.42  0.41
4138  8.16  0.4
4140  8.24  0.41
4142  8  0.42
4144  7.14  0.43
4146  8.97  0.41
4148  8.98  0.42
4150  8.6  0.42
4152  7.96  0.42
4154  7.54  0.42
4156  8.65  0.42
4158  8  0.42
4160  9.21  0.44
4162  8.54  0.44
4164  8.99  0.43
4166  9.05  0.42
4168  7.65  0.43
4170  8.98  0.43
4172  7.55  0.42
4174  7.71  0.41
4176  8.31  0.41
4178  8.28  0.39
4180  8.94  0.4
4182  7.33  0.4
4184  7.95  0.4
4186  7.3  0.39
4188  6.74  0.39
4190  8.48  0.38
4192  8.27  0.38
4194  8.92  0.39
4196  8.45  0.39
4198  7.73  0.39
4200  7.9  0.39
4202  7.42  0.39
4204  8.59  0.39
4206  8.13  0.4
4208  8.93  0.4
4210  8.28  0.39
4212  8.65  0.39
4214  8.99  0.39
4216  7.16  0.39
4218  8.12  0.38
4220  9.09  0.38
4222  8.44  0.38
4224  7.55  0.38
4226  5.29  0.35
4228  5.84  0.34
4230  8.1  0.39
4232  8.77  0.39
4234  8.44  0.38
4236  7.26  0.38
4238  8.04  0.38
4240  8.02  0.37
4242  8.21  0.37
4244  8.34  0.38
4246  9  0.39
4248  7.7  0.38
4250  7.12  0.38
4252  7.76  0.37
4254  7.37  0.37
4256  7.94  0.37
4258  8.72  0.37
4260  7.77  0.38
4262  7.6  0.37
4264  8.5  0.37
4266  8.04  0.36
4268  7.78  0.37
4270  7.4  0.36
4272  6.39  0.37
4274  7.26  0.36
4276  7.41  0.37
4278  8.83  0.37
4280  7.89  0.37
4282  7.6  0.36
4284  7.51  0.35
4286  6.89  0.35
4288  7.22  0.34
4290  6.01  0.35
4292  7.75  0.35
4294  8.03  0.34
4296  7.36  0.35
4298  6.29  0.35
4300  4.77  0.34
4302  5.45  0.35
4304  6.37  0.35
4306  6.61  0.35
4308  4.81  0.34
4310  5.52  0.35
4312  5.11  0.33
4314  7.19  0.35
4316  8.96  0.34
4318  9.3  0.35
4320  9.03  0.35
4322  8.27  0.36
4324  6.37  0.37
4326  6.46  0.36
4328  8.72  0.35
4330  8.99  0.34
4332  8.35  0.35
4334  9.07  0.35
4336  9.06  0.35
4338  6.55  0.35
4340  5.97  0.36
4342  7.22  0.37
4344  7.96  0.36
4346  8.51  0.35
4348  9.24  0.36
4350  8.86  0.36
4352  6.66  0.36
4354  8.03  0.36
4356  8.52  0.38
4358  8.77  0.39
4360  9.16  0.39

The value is 3.3 angstrom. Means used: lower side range 7.9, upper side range 7.47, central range 7.11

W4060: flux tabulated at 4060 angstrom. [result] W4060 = 7.84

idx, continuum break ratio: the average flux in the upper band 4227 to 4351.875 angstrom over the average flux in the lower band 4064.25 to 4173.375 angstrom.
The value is 0.9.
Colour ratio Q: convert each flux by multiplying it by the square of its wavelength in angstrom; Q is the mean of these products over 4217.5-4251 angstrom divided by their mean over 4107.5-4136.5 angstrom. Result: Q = 1.0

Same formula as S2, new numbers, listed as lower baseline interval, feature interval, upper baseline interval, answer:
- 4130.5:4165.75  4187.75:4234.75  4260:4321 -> -1.5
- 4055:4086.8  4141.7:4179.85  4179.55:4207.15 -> -2.2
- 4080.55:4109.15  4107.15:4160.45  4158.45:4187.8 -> -1.2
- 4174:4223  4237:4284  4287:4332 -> -1.9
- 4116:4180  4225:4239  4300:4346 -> 0.8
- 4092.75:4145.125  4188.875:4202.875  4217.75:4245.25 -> -0.5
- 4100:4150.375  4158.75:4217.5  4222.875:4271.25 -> -2.2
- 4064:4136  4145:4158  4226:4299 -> -0.9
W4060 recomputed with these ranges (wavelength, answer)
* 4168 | 7.65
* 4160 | 9.21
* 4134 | 7.86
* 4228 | 5.84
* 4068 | 7.34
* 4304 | 6.37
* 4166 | 9.05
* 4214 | 8.99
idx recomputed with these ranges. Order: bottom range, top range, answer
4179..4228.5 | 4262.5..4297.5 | 0.94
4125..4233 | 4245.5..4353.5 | 0.92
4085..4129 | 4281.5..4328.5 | 0.85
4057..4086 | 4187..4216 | 1.09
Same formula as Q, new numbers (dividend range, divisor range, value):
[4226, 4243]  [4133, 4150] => 0.97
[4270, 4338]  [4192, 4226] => 0.93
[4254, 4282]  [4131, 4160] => 1.01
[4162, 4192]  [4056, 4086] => 1.13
